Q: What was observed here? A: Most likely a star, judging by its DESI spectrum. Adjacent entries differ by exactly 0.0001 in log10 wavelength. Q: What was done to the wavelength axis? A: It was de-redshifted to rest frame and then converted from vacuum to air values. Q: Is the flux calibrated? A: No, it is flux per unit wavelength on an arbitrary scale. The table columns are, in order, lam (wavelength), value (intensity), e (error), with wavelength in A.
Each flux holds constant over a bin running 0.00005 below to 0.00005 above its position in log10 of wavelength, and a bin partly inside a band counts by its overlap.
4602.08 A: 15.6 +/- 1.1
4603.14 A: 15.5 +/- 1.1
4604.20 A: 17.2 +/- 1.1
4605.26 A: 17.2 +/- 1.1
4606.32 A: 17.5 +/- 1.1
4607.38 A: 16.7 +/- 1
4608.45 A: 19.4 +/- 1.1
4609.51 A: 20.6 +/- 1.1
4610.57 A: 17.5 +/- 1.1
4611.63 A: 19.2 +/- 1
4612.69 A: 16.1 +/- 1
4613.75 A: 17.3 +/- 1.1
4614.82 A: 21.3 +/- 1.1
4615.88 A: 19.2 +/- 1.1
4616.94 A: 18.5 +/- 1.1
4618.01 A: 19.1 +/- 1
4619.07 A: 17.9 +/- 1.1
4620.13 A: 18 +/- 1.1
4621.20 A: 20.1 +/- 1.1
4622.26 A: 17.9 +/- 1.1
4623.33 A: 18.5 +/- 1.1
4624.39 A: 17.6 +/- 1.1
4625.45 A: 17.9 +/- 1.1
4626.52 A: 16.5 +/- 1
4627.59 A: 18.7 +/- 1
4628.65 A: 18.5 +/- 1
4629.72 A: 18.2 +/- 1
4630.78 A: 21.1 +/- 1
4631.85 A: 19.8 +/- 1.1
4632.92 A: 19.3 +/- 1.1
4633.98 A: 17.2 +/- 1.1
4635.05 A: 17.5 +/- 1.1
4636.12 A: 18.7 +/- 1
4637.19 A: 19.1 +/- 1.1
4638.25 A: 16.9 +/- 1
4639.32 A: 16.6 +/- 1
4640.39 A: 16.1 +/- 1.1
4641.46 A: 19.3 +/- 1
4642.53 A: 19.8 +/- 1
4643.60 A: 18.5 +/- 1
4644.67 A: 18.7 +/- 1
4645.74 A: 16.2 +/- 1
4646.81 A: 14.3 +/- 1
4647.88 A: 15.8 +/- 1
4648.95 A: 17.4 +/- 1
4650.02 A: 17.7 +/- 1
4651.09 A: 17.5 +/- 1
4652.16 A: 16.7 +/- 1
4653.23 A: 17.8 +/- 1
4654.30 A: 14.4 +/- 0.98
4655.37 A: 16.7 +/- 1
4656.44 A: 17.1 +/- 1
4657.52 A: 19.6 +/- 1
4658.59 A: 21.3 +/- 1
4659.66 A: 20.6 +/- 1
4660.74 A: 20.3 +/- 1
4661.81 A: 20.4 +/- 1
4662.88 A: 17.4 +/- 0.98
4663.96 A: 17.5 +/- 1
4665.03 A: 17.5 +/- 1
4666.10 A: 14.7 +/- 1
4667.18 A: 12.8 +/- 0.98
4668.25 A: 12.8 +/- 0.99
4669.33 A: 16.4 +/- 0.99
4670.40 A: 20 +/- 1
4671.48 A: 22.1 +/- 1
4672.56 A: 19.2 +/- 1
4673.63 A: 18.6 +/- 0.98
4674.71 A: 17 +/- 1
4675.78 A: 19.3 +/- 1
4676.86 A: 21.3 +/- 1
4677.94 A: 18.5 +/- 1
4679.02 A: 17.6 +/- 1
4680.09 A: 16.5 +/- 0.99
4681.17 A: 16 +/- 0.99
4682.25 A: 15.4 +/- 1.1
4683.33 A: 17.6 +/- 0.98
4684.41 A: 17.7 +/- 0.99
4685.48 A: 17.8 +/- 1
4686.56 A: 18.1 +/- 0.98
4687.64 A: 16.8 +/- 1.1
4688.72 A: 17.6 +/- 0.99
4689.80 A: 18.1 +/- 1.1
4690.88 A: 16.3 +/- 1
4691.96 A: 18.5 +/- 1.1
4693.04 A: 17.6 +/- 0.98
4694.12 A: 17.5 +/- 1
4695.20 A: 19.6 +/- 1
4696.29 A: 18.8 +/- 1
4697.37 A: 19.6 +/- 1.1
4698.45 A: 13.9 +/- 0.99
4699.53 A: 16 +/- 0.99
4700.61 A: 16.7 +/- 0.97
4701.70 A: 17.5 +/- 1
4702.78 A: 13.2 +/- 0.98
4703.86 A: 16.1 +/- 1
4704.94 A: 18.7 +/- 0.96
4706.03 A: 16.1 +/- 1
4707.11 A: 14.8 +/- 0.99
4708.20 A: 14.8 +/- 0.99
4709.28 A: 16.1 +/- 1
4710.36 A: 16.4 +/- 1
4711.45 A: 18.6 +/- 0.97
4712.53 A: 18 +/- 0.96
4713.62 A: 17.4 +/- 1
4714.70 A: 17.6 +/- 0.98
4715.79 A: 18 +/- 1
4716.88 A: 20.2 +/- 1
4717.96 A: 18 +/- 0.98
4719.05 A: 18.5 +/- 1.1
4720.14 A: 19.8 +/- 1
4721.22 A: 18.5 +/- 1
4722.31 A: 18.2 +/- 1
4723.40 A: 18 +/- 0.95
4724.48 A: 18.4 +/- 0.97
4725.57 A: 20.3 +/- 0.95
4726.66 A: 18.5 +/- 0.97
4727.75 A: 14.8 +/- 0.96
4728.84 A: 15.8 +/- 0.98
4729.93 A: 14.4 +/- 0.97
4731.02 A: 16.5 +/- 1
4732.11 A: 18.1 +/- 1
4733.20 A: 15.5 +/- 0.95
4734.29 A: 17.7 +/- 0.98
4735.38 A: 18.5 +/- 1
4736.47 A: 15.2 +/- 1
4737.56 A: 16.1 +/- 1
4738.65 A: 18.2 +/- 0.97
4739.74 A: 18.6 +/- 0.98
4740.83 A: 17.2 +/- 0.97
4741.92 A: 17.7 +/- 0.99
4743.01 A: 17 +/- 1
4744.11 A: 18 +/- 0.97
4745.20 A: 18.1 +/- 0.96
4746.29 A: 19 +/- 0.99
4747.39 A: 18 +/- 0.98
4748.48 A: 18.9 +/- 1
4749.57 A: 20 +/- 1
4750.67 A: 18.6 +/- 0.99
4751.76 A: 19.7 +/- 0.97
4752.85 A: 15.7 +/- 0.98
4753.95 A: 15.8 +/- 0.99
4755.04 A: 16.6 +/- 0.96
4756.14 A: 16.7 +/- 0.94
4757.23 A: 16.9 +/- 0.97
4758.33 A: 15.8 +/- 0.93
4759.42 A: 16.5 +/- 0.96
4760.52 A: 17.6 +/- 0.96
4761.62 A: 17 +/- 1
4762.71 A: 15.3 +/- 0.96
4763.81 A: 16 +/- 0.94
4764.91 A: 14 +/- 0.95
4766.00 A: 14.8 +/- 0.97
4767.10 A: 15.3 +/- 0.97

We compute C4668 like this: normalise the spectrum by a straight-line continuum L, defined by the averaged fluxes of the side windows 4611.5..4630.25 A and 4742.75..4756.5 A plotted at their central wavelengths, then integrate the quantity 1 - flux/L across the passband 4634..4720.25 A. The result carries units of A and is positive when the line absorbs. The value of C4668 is 2.9 A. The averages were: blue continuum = 18.3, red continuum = 17.9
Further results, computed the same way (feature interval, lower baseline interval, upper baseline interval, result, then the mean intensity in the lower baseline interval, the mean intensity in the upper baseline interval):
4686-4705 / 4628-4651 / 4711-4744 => 0.6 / 17.9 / 17.6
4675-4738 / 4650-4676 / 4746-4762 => 1.0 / 17.8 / 17.5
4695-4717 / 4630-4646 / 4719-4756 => 1.1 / 18.4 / 17.6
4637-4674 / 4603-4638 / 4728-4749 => 0.8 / 18.3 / 17.3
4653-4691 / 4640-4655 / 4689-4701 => -0.9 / 17.2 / 17.5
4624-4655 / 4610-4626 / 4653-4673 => 0.7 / 18.4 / 17.8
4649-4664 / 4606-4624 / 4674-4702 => -0.2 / 18.5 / 17.6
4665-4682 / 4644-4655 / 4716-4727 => -0.1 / 16.7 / 18.8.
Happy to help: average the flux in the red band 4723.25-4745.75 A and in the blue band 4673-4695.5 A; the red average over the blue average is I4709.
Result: 1.0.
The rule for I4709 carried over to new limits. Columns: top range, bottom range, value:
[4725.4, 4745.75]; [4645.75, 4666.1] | 0.97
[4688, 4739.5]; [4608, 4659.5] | 0.95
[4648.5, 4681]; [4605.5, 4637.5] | 0.97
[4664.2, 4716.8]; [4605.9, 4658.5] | 0.96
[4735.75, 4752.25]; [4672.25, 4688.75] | 1.01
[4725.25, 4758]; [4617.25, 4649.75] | 0.96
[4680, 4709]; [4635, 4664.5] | 0.95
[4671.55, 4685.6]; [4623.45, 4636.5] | 0.98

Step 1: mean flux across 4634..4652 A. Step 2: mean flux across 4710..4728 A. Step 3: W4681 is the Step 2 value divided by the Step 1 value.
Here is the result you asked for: 1.04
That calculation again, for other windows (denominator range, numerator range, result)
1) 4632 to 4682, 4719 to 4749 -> 0.99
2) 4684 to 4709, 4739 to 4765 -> 1.02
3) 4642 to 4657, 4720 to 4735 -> 1.02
